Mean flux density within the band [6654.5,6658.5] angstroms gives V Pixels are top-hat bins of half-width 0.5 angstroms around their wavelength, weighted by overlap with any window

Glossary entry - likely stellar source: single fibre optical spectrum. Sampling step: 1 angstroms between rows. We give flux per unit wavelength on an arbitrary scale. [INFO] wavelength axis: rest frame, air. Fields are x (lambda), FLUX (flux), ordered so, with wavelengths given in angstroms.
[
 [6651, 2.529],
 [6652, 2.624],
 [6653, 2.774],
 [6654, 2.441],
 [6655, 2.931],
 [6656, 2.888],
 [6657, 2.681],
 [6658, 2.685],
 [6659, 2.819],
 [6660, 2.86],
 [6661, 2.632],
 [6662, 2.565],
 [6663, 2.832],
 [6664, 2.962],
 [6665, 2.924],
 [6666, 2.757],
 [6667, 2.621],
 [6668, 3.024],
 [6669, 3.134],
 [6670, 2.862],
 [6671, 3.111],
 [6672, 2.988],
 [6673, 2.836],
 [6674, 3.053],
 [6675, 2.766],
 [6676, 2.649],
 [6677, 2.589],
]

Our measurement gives 2.8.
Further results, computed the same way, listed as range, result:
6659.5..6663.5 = 2.72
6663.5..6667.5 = 2.82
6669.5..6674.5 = 2.97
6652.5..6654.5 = 2.61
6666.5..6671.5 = 2.95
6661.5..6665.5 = 2.82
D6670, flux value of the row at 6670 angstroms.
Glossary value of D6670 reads 2.862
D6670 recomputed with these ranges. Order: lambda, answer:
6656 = 2.888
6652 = 2.624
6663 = 2.832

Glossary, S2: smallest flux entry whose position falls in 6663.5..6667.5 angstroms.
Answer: 2.621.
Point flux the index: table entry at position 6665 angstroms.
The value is 2.924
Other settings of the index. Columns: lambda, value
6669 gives 3.134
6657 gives 2.681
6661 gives 2.632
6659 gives 2.819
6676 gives 2.649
